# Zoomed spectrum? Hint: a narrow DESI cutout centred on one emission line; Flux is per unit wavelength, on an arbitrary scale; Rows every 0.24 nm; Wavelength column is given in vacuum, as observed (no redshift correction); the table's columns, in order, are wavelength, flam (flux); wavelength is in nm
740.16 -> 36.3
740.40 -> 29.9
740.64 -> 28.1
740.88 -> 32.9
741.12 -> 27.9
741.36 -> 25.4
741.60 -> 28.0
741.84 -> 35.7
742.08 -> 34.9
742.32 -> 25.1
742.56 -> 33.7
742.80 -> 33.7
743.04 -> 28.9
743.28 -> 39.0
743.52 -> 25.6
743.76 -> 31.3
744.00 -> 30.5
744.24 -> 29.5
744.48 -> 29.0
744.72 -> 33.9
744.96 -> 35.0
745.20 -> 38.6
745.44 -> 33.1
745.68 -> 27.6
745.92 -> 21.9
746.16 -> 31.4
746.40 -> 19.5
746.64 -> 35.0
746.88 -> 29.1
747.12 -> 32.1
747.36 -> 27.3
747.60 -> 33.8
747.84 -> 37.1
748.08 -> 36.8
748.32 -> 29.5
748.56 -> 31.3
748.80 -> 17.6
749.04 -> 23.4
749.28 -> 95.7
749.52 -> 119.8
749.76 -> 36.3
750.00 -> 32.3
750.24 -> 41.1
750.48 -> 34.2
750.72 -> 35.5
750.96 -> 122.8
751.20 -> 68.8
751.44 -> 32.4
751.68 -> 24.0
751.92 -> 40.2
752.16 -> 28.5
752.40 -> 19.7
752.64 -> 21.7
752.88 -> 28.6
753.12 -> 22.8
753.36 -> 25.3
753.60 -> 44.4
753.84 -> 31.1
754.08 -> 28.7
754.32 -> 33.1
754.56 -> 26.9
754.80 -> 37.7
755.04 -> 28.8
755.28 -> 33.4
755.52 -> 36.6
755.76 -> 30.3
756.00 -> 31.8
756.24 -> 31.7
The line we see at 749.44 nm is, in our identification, [S II]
